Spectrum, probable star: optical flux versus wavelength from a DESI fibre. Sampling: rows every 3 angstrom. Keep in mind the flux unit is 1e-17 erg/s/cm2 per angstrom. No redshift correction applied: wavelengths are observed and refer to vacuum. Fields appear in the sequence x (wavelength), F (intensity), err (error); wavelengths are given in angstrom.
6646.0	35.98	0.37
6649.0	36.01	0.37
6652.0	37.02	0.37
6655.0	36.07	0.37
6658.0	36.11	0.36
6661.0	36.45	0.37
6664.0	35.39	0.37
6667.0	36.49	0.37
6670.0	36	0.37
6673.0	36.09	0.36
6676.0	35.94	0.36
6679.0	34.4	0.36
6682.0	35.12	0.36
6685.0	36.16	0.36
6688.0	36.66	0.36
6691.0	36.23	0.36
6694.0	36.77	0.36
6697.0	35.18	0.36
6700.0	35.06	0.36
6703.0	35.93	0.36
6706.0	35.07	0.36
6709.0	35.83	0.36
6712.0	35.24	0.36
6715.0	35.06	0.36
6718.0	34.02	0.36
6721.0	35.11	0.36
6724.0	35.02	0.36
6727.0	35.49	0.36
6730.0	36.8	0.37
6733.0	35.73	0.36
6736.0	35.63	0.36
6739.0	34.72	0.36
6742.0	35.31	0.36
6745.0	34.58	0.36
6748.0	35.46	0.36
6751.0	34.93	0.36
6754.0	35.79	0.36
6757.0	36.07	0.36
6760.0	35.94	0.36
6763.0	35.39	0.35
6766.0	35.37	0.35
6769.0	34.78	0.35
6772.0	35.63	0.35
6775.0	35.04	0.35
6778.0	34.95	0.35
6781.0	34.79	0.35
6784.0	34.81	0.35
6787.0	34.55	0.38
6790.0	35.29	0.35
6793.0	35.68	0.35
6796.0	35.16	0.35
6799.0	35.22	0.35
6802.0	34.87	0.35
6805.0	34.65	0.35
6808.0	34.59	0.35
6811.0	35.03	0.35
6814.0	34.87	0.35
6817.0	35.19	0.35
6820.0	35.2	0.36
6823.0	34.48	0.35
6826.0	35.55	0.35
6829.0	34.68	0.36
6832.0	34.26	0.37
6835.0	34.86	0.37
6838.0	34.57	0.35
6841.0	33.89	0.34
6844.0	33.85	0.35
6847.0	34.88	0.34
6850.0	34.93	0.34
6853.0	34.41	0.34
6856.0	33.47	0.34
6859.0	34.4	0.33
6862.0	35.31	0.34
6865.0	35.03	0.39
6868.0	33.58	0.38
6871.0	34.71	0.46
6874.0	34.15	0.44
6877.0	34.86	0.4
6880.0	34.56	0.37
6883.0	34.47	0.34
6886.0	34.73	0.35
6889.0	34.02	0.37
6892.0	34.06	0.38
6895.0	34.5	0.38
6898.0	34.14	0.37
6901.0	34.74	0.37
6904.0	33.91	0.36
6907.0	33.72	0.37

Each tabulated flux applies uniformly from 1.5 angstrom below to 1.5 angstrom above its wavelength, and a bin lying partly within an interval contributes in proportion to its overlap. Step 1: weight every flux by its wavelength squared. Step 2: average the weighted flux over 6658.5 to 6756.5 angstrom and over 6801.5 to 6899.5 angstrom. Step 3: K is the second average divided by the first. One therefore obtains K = 1.0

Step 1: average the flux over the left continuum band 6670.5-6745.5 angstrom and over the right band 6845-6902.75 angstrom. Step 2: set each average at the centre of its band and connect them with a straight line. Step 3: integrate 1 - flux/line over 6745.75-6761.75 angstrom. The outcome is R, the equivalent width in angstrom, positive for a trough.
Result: -0.2 angstrom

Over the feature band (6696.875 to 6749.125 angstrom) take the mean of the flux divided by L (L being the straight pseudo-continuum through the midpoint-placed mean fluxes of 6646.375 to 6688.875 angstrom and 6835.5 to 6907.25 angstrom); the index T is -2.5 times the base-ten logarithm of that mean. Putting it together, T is 0.01 mag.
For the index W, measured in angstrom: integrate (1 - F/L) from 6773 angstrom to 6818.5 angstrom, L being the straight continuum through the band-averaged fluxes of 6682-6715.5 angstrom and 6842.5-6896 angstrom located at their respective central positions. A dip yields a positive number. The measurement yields 0.02 angstrom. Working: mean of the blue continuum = 35.7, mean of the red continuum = 34.4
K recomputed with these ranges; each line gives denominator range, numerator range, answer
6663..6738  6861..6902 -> 1.02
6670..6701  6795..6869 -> 1.01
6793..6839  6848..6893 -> 1.00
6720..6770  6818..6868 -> 1.00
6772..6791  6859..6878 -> 1.02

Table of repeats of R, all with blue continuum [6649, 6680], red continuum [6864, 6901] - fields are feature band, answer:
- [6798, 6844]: 0.14 angstrom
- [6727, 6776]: -0.11 angstrom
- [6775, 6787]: 0.11 angstrom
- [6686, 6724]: 0.23 angstrom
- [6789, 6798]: -0.08 angstrom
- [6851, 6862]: 0.10 angstrom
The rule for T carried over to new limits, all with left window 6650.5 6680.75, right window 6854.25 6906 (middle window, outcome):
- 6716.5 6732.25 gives 0.01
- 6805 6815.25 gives 0.00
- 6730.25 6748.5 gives 0.00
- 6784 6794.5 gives 0.00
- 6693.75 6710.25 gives 0.01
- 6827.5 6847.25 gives 0.01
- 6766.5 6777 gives 0.00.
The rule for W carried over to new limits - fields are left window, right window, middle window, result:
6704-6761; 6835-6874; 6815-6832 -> -0.1 angstrom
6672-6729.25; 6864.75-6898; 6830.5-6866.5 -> 0.1 angstrom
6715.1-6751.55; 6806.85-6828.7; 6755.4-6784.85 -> -0.1 angstrom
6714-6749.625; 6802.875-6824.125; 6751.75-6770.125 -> -0.2 angstrom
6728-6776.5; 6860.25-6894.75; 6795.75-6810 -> 0.1 angstrom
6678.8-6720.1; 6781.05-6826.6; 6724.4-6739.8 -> -0.1 angstrom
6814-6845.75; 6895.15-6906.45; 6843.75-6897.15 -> 0.0 angstrom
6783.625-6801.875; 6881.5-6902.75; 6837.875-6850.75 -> 0.1 angstrom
